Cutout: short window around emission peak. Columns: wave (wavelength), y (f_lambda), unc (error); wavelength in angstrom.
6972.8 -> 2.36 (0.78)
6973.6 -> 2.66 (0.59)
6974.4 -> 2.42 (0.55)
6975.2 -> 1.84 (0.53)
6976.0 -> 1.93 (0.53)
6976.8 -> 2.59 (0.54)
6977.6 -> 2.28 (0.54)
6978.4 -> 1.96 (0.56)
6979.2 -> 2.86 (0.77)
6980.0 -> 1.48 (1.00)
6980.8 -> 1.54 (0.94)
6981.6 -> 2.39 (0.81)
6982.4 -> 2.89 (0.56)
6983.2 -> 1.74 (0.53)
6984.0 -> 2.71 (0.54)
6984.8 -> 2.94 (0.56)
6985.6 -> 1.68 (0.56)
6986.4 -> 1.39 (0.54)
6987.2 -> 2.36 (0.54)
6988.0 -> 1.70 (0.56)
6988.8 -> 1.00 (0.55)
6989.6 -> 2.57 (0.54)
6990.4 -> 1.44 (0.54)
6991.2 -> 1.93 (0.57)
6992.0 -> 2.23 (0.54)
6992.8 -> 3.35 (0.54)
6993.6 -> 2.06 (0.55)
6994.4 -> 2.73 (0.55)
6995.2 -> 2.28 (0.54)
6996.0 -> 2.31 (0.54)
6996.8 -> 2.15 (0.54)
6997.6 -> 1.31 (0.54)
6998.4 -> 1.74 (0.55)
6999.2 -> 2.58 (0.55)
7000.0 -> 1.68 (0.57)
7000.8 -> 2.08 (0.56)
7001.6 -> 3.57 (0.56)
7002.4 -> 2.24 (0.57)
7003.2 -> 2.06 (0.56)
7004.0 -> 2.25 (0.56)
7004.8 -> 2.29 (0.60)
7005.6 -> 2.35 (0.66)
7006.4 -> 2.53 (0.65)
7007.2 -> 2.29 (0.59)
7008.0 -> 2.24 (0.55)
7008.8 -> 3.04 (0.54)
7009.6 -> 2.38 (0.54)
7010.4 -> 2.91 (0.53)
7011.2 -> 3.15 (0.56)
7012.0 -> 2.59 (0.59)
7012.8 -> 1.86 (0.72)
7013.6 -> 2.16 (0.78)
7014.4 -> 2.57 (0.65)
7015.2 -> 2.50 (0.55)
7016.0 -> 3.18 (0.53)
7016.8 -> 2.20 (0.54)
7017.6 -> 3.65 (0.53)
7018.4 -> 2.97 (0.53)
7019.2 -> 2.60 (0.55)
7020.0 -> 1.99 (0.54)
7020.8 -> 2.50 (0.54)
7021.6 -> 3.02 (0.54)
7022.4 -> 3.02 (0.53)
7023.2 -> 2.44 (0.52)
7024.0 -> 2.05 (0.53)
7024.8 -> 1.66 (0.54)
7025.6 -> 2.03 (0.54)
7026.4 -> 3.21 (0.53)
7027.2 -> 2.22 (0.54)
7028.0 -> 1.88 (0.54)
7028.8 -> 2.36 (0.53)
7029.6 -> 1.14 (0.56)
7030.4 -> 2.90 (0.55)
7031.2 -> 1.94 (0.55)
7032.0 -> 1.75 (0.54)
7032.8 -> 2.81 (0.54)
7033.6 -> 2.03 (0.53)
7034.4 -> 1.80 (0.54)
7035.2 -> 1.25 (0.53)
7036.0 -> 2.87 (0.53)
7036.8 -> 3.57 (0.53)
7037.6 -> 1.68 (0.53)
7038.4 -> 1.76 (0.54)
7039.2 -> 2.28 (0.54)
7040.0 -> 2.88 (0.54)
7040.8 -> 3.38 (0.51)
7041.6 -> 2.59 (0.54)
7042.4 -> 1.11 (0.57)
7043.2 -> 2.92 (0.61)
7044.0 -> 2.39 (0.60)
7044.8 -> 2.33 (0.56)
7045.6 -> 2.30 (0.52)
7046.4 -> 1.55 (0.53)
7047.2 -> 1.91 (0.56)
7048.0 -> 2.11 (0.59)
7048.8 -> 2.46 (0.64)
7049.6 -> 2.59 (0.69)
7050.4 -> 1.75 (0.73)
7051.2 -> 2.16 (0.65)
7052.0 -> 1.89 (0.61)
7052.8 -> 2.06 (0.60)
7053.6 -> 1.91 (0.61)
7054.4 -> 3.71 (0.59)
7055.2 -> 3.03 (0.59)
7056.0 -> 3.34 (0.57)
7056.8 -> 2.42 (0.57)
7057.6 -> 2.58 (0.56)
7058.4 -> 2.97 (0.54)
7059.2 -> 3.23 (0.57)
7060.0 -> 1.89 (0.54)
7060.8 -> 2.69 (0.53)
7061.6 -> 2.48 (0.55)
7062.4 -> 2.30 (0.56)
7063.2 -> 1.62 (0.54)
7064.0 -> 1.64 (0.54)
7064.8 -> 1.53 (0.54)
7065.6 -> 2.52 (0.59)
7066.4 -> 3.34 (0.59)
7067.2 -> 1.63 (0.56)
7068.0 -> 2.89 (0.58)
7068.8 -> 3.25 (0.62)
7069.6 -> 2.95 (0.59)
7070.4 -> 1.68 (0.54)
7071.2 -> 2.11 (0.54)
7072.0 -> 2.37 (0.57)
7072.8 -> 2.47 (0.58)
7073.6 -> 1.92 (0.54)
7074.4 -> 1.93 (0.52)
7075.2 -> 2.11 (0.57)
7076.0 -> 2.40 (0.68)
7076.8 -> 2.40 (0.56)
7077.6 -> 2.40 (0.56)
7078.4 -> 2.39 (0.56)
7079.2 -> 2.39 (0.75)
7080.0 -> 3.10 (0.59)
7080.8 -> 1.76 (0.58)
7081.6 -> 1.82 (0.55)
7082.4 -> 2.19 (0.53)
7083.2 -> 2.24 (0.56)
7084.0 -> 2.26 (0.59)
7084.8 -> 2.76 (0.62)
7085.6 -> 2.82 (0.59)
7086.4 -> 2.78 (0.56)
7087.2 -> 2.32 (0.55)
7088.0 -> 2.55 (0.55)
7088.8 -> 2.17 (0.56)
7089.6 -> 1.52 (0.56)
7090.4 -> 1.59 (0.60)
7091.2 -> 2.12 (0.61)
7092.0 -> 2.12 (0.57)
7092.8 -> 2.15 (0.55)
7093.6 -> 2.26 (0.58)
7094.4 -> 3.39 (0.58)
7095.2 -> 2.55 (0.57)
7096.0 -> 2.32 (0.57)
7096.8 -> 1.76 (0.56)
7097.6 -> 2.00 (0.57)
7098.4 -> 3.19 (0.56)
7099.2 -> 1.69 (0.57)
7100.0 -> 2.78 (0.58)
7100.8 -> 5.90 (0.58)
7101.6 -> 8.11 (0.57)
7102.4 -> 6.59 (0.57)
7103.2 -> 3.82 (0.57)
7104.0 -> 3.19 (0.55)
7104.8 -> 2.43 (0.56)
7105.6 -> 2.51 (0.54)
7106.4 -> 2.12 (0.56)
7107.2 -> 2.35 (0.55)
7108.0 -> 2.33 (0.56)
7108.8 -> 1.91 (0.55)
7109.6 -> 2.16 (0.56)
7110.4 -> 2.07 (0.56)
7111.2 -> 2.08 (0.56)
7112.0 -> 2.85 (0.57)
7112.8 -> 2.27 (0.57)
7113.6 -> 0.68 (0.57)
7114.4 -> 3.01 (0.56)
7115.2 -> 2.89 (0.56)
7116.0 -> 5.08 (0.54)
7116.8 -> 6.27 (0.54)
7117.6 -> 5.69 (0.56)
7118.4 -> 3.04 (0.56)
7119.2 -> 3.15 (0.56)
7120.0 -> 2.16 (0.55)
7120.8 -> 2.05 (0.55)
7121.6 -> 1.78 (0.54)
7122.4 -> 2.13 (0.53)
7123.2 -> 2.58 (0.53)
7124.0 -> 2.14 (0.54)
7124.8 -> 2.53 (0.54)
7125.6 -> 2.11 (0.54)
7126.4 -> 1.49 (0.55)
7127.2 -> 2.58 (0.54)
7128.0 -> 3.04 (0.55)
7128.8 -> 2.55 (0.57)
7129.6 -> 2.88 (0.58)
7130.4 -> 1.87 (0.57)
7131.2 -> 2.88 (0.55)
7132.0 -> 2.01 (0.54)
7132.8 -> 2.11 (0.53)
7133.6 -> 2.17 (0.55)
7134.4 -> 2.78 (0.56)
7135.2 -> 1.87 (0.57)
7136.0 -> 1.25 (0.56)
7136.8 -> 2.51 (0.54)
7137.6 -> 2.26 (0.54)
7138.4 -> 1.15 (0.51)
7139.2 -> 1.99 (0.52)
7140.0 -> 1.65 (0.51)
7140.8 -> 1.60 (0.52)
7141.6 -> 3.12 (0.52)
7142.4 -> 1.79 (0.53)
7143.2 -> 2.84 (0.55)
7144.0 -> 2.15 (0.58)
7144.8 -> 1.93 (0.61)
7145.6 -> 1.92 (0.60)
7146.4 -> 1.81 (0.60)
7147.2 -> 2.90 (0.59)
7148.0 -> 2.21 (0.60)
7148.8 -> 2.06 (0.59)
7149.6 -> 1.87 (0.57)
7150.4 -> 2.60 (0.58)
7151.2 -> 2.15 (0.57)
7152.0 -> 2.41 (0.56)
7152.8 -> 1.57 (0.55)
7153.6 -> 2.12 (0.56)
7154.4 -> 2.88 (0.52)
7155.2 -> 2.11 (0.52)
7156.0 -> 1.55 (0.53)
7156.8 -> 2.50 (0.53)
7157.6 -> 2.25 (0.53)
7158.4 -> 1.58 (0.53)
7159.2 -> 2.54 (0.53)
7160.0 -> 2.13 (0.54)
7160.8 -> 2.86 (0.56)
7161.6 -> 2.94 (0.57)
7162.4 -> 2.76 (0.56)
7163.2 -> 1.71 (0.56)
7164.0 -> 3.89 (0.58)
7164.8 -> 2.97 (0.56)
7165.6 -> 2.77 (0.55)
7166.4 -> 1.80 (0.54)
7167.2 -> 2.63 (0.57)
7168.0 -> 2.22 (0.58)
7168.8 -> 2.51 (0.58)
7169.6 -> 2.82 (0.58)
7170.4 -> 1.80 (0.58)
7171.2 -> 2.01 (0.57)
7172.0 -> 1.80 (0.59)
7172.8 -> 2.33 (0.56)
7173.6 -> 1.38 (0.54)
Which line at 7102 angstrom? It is [S II] 6716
